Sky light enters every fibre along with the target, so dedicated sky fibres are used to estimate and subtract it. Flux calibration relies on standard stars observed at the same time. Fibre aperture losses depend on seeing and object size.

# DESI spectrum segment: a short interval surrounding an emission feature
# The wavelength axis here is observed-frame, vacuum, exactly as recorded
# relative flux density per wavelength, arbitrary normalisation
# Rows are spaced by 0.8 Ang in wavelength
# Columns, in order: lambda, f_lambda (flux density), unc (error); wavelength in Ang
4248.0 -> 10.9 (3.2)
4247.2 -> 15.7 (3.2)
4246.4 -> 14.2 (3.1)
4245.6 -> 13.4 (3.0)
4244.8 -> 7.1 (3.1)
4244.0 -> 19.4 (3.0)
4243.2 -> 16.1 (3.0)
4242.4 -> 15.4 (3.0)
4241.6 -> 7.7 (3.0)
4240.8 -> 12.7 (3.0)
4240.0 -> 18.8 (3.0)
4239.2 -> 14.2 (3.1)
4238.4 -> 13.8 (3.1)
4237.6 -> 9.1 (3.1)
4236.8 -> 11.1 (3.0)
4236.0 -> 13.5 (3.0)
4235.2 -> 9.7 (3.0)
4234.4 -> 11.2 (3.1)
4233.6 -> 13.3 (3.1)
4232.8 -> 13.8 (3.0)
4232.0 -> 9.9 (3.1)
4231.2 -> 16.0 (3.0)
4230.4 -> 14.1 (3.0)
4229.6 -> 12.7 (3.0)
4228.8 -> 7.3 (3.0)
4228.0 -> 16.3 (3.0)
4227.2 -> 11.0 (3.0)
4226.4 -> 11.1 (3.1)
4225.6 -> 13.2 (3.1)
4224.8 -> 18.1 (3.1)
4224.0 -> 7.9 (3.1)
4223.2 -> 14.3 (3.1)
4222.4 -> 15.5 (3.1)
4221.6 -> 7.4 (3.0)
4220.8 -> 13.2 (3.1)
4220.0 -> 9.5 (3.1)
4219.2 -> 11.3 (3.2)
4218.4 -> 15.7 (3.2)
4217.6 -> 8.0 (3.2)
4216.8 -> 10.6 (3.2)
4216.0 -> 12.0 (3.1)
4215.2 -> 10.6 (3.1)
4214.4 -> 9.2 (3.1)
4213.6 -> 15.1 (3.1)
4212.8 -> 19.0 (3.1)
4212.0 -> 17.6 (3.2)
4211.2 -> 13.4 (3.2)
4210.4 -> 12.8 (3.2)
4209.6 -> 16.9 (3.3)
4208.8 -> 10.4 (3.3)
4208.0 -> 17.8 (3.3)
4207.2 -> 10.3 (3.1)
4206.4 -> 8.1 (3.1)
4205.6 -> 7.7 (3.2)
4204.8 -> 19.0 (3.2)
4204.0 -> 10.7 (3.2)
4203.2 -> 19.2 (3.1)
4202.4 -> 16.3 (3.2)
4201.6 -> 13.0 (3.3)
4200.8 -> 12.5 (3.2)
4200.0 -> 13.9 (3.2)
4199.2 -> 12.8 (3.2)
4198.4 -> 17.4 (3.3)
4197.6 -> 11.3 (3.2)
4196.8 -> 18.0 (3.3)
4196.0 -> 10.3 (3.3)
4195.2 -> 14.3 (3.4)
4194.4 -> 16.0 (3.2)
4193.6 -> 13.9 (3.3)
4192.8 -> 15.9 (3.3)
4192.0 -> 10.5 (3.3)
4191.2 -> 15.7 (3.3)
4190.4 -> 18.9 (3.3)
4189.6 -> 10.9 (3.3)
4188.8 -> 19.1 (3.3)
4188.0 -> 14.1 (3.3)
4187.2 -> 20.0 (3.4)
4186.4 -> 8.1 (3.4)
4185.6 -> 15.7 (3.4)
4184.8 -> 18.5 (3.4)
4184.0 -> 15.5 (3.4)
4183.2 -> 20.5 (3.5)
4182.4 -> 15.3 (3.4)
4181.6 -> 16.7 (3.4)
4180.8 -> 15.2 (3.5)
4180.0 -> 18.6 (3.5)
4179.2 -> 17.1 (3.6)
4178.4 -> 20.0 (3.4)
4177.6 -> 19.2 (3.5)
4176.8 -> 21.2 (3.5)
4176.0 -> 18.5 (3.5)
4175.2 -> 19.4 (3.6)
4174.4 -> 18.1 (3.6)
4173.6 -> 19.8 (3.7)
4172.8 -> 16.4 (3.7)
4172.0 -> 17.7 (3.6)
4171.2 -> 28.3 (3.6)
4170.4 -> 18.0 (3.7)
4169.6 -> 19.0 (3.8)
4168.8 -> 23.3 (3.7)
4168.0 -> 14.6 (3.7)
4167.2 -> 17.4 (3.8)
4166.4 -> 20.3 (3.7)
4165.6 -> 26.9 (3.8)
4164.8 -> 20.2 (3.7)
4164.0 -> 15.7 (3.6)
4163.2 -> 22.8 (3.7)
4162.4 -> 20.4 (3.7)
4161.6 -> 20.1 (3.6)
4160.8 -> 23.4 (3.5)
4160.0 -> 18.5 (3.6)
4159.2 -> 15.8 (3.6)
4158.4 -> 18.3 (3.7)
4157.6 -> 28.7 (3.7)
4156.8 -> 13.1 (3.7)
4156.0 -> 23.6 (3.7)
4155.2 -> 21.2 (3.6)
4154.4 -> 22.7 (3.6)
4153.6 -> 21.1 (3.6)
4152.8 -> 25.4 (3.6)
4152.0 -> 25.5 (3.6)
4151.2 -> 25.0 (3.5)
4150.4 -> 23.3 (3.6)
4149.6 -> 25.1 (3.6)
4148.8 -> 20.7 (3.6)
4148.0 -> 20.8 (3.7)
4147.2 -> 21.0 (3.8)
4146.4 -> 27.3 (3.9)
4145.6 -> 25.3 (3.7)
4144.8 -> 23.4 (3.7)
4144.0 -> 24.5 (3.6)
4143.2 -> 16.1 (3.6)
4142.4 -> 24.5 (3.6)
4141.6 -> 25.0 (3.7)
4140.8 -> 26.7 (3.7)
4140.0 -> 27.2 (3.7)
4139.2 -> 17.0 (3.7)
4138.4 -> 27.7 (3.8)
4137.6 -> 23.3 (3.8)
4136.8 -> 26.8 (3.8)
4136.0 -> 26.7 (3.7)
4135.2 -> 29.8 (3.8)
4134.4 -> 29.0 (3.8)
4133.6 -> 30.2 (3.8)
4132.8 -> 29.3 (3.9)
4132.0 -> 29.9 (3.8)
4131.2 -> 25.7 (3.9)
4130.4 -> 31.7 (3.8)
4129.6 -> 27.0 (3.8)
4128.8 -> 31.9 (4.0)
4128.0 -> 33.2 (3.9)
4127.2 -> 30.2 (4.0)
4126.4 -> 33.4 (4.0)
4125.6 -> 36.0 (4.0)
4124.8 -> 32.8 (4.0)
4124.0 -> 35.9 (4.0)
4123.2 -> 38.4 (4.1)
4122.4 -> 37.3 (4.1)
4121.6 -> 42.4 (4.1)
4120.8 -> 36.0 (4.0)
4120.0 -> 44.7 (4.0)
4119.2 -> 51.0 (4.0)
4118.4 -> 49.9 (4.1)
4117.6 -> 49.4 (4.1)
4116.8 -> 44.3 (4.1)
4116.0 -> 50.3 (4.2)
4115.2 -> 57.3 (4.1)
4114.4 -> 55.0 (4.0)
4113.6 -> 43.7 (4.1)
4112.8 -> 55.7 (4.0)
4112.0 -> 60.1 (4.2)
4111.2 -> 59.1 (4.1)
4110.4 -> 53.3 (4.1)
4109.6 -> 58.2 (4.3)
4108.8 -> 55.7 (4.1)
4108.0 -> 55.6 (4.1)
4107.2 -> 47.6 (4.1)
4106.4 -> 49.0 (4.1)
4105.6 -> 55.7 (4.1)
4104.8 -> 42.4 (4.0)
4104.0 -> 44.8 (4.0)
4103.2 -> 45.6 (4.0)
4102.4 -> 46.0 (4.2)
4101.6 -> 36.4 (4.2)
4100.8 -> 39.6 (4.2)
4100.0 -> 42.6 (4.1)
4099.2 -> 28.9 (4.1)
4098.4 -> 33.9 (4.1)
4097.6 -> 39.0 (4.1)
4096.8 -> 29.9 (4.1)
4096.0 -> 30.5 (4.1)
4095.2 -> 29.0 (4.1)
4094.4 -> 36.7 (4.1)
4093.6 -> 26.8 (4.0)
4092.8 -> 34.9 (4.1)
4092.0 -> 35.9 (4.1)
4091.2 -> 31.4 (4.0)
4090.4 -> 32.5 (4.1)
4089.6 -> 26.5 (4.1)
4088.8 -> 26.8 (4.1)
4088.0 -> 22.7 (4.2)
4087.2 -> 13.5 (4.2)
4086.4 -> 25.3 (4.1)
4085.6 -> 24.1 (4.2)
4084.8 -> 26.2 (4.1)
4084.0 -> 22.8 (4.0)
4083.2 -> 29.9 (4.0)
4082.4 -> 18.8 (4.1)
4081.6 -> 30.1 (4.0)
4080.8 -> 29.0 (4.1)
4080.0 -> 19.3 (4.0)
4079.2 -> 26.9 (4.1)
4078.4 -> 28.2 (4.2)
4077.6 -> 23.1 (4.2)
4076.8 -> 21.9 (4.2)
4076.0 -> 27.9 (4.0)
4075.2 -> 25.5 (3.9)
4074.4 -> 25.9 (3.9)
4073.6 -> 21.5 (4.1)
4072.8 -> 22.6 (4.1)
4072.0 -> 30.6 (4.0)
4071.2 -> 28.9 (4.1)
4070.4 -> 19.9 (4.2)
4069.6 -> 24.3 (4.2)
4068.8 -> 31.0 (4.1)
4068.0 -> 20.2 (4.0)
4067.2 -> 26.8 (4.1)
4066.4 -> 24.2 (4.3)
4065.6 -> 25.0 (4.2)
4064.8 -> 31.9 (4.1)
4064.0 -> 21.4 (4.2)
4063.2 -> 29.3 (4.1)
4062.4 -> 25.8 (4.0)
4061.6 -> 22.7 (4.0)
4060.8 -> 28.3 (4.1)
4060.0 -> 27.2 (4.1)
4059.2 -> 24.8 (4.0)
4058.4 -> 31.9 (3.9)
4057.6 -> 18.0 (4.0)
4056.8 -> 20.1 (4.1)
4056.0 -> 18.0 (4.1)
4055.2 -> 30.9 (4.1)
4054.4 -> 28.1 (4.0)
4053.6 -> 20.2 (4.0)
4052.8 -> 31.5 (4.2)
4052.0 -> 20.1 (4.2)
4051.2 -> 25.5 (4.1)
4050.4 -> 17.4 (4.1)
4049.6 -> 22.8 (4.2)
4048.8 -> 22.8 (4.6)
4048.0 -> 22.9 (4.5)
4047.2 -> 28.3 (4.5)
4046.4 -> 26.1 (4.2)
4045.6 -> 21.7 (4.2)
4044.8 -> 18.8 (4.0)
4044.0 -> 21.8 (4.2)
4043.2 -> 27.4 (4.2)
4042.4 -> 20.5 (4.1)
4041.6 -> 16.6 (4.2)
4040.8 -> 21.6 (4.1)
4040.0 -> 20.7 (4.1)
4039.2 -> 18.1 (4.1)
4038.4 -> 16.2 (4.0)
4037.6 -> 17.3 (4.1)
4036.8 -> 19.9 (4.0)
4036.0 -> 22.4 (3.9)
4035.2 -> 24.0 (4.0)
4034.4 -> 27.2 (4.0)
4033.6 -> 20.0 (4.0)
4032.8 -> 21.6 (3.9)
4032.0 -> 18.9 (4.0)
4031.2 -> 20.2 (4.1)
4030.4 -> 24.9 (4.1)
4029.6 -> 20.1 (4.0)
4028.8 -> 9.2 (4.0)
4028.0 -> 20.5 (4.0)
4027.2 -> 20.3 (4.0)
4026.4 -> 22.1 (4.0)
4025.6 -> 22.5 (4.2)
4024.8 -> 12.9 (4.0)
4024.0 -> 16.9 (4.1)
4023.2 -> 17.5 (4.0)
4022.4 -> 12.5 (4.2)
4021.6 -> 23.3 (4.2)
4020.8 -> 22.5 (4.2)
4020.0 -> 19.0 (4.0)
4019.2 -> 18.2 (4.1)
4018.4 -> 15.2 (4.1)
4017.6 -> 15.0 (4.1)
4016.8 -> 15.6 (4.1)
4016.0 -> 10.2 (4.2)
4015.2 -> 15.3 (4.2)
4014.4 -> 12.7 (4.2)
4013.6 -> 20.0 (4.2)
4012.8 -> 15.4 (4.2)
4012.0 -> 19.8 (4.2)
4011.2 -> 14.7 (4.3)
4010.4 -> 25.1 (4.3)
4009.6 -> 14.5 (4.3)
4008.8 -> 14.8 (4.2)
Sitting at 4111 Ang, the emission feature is C IV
